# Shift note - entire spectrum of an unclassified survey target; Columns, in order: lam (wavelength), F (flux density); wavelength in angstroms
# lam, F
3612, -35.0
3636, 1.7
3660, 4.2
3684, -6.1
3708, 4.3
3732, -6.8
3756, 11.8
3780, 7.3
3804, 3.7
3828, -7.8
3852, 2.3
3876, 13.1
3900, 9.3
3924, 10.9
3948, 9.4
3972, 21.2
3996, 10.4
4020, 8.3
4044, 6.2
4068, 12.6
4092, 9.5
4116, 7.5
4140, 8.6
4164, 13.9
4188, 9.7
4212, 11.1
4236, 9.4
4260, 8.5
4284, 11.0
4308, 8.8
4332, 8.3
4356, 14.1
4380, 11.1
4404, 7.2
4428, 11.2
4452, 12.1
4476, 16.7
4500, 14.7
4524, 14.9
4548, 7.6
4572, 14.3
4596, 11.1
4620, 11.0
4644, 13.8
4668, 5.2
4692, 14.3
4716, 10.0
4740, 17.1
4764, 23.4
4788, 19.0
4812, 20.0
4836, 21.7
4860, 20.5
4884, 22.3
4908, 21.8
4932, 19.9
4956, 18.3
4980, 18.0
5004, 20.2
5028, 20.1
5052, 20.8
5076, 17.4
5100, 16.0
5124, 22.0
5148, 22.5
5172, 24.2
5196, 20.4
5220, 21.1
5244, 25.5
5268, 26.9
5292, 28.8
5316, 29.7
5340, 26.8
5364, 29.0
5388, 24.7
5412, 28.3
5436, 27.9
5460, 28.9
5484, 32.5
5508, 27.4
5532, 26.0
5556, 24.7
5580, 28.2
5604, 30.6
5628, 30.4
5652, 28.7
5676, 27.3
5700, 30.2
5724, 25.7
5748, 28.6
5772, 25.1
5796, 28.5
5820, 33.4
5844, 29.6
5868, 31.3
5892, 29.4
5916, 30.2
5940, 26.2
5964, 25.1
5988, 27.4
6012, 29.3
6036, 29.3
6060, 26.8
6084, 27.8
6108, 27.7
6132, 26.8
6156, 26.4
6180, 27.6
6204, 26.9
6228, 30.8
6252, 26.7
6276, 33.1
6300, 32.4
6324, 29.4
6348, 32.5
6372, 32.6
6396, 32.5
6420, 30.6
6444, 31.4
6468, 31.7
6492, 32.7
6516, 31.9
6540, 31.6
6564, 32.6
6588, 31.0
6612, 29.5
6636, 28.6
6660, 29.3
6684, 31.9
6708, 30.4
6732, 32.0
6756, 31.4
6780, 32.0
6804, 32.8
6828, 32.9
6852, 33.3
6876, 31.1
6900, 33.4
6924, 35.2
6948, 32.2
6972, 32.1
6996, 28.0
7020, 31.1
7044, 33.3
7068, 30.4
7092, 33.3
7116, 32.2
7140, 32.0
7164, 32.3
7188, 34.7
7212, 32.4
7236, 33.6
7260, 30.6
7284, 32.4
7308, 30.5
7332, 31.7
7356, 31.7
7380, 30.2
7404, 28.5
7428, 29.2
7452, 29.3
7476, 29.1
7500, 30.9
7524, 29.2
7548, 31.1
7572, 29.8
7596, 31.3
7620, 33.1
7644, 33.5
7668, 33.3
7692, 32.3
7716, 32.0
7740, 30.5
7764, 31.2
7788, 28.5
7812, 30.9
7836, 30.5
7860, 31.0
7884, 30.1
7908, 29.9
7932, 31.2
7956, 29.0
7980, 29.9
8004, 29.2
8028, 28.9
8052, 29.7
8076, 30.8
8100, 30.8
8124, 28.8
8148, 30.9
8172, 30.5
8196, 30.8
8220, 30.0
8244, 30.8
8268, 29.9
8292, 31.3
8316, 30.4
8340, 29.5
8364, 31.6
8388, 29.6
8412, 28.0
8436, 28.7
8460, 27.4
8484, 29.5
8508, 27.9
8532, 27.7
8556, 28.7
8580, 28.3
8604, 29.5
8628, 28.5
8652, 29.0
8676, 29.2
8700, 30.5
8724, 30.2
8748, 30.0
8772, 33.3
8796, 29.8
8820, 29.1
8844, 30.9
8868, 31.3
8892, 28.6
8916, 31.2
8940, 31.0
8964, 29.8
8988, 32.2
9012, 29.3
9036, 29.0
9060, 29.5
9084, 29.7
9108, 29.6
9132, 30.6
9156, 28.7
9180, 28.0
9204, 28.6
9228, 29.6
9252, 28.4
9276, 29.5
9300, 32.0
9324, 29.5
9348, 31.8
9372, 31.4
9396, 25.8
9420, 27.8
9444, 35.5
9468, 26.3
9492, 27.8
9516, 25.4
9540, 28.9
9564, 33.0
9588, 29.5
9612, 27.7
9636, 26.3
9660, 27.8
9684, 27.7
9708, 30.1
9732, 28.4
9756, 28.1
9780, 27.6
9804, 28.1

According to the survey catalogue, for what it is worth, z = 0.186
